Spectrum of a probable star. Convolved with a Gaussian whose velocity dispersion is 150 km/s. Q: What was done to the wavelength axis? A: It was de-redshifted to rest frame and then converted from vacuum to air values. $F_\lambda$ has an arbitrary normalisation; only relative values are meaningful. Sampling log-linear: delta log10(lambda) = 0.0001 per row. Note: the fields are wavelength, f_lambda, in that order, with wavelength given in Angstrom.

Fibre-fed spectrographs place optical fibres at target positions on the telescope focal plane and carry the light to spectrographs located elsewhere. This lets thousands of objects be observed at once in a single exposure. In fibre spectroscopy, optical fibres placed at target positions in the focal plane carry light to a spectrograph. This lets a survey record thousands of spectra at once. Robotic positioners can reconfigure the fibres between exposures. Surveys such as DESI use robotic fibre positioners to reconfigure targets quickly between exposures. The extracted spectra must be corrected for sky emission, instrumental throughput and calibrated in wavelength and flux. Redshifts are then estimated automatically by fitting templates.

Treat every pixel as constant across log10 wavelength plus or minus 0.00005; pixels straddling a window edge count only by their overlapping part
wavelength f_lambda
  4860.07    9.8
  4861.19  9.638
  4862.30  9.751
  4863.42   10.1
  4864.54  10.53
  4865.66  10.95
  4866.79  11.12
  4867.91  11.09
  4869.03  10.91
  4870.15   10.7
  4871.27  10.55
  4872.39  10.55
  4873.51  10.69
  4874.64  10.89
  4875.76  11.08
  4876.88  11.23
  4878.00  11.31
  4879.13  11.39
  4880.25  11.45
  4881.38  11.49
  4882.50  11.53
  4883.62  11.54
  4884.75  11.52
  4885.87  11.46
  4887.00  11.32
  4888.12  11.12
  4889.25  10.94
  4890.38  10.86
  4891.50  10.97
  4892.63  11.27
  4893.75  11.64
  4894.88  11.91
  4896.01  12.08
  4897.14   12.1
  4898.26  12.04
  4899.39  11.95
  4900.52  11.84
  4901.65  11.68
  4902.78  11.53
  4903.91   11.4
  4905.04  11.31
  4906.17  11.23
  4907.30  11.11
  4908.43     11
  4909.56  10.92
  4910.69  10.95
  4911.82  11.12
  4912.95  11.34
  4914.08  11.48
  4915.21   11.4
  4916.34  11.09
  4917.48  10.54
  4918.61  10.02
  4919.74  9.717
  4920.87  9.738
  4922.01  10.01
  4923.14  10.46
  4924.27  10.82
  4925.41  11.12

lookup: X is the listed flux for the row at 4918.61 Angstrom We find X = 10.02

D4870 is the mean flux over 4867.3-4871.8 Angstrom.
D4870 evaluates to 10.8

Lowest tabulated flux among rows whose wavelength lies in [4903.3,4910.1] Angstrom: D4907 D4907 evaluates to 10.92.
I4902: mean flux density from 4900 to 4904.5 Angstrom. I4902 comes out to 11.6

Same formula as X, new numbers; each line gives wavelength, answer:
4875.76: 11.08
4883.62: 11.54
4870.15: 10.7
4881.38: 11.49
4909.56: 10.92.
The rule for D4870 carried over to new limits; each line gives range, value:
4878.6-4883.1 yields 11.5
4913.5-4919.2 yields 10.9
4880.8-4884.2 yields 11.5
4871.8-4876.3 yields 10.8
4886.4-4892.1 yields 11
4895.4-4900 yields 12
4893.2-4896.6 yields 11.9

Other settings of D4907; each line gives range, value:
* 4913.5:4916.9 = 11.09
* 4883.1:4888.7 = 11.12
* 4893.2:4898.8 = 11.64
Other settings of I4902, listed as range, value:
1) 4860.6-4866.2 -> 10.2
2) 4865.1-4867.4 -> 11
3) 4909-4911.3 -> 10.9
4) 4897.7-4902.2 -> 11.9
